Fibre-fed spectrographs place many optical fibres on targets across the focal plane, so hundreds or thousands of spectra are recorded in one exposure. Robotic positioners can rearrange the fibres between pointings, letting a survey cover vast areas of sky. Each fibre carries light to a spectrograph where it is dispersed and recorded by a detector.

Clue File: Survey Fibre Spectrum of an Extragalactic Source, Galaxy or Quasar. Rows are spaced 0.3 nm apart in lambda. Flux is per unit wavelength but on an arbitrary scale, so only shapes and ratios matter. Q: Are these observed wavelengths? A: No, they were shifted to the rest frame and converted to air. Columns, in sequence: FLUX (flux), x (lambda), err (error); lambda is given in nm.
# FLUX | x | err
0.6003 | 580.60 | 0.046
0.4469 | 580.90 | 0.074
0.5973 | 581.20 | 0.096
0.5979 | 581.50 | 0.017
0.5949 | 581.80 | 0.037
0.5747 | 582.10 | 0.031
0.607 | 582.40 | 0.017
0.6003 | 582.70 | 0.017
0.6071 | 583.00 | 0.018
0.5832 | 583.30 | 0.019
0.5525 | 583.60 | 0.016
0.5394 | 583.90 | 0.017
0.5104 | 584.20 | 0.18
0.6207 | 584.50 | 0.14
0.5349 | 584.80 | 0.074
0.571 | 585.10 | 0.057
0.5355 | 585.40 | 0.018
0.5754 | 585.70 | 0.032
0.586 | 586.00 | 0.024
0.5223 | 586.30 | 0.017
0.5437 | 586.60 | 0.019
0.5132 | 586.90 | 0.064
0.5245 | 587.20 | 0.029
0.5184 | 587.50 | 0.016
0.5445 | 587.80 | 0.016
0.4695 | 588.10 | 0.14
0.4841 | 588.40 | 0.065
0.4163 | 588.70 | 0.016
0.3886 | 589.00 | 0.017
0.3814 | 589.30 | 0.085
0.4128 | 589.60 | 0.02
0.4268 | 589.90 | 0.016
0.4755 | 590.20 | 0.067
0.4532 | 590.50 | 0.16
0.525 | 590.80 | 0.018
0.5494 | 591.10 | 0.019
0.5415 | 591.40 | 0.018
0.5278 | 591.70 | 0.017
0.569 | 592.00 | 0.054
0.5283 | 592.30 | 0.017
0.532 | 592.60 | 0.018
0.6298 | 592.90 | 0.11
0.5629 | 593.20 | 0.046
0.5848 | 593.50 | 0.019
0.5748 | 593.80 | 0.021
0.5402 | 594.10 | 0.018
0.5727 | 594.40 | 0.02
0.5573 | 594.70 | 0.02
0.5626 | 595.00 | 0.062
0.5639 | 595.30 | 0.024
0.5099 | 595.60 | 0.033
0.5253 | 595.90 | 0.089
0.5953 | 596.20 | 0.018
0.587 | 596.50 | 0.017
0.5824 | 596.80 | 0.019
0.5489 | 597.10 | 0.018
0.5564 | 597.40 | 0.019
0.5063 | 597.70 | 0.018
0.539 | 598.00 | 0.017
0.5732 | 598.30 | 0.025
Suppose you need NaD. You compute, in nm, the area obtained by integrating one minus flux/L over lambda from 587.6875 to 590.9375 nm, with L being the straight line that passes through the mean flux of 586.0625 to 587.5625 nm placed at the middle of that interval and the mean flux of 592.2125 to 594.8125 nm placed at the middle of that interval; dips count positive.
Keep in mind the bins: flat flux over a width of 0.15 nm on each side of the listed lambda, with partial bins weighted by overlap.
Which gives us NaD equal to 0.546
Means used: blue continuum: 0.528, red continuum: 0.566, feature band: 0.451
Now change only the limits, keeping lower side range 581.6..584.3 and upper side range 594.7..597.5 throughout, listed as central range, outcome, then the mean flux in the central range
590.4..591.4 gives 0.086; 0.517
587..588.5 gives 0.160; 0.509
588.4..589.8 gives 0.390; 0.41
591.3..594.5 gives 0.015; 0.56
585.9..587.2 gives 0.077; 0.538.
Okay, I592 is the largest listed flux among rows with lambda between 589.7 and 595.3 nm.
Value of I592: 0.6298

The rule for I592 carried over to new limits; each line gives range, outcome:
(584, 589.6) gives 0.6207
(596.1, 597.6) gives 0.5953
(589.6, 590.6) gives 0.4755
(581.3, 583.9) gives 0.6071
